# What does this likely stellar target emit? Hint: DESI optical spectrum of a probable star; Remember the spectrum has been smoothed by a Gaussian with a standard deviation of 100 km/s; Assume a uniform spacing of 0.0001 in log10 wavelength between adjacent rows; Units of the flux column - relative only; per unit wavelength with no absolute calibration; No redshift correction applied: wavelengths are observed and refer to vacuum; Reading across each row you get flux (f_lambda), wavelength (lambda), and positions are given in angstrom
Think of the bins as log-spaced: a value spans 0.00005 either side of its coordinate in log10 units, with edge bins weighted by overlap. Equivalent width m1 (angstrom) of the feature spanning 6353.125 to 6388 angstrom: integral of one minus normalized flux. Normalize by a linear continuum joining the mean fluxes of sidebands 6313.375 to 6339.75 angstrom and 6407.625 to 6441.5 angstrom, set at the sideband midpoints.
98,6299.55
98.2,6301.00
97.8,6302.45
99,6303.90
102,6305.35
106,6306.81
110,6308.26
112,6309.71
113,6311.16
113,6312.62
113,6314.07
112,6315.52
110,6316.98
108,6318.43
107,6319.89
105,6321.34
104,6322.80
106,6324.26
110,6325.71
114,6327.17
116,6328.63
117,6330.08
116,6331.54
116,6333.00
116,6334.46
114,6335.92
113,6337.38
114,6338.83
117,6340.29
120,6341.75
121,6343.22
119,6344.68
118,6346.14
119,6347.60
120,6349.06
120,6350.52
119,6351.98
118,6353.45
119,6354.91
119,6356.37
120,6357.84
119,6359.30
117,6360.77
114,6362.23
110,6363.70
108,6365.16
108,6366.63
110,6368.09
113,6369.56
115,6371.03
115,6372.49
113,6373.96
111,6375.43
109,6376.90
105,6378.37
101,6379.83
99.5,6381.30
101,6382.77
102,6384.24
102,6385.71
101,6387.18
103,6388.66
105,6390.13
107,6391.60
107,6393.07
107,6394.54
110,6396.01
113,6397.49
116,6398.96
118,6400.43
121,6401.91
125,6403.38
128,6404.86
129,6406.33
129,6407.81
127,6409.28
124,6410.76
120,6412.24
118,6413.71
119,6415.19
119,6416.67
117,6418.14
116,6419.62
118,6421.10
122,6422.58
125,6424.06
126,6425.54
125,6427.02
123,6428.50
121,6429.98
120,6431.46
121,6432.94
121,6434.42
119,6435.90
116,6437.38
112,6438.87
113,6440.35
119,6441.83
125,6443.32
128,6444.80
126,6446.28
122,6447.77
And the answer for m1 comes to 1.6 angstrom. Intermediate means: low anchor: 112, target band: 110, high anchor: 120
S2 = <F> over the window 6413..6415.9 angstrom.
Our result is 118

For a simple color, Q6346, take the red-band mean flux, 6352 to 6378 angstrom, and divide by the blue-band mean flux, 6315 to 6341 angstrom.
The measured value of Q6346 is 1.0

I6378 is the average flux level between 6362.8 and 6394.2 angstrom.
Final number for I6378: 107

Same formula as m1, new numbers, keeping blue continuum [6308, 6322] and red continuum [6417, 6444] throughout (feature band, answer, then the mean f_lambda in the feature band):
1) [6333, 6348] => -0.60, 117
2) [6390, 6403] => 0.54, 112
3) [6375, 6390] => 1.63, 103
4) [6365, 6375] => 0.26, 112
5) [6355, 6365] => -0.18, 116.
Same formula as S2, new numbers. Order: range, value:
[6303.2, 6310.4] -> 106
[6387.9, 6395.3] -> 106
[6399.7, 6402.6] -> 119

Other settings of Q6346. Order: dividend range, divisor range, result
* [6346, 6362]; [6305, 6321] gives 1.08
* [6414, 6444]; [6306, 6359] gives 1.05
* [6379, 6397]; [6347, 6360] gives 0.87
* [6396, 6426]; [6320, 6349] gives 1.06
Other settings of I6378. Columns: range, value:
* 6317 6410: 113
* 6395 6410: 121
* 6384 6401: 108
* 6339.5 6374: 116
